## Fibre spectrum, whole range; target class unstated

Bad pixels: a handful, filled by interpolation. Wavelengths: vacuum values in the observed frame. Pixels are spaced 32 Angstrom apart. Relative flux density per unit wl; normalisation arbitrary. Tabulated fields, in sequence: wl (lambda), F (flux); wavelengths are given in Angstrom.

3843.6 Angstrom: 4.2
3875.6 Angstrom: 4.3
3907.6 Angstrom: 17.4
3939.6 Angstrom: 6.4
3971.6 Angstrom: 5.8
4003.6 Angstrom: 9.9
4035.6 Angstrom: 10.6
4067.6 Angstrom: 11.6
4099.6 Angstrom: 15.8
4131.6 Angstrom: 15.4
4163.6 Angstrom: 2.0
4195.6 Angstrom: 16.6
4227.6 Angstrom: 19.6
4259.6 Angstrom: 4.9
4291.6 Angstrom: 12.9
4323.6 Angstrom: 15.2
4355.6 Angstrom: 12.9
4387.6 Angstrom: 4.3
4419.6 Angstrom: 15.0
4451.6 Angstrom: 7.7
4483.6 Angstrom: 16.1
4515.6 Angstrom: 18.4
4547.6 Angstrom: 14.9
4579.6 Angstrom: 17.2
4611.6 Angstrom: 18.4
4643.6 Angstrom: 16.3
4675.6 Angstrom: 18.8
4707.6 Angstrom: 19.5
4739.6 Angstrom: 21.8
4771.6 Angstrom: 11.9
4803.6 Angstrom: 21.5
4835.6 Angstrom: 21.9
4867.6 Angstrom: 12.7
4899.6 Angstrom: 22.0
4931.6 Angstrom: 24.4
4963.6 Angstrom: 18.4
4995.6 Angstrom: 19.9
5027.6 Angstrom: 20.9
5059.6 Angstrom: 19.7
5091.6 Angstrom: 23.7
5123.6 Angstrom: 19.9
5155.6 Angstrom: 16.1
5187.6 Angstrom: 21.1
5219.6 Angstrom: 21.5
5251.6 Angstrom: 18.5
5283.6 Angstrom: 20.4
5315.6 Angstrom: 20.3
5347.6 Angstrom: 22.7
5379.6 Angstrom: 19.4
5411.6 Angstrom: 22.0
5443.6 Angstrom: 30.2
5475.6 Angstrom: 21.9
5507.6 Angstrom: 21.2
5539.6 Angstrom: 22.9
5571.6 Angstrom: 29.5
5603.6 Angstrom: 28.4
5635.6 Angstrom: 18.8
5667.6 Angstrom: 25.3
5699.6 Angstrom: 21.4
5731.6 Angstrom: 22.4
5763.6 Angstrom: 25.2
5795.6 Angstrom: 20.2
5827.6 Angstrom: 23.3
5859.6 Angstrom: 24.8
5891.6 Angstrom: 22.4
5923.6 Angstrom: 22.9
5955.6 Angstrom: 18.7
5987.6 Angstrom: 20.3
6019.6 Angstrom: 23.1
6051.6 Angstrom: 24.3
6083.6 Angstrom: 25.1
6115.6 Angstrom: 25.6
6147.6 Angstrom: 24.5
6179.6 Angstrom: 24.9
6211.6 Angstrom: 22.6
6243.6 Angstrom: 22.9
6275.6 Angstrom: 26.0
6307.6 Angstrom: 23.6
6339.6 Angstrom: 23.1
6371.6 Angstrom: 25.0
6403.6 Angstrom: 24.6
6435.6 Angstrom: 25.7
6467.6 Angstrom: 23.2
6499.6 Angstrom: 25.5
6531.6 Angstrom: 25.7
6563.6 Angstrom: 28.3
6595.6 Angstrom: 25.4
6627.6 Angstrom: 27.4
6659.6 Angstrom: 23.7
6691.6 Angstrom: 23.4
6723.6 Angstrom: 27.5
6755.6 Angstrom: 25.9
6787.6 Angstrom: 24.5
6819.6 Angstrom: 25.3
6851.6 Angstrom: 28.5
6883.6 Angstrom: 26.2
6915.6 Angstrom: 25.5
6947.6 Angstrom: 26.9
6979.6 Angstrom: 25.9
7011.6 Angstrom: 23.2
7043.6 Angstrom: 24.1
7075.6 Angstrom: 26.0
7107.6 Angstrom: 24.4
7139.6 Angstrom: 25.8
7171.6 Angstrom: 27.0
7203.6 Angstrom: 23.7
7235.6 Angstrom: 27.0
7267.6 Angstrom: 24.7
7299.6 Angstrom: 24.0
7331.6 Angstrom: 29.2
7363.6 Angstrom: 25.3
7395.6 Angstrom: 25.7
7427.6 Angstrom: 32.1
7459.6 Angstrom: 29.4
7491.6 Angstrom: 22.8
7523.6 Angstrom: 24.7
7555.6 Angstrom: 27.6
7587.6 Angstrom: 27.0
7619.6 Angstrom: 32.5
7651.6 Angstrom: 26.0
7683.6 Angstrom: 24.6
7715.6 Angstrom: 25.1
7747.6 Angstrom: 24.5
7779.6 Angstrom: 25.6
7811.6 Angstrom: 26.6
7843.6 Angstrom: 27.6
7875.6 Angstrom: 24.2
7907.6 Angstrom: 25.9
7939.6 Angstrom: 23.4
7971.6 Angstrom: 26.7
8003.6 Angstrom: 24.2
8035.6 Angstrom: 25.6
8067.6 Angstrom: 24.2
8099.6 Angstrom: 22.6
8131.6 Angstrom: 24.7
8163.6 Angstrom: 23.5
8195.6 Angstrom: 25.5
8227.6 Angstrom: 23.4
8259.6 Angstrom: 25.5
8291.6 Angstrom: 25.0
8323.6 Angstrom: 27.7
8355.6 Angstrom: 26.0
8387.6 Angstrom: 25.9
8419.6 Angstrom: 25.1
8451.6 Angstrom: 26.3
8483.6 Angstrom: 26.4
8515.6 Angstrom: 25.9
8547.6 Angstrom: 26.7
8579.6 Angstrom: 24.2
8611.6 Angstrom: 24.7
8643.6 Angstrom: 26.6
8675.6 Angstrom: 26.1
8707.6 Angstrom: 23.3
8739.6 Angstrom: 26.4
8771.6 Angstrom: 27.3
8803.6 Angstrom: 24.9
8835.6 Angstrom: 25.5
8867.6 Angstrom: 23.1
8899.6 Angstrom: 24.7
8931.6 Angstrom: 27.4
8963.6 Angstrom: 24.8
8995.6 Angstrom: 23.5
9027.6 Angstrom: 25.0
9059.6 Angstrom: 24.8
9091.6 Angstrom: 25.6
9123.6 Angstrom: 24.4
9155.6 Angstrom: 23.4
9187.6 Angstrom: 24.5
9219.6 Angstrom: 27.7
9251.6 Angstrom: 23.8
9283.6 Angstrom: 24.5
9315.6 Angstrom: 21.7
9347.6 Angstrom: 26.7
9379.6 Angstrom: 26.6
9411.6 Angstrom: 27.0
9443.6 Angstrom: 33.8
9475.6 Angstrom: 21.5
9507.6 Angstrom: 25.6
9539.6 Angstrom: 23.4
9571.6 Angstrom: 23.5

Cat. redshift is 0.13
